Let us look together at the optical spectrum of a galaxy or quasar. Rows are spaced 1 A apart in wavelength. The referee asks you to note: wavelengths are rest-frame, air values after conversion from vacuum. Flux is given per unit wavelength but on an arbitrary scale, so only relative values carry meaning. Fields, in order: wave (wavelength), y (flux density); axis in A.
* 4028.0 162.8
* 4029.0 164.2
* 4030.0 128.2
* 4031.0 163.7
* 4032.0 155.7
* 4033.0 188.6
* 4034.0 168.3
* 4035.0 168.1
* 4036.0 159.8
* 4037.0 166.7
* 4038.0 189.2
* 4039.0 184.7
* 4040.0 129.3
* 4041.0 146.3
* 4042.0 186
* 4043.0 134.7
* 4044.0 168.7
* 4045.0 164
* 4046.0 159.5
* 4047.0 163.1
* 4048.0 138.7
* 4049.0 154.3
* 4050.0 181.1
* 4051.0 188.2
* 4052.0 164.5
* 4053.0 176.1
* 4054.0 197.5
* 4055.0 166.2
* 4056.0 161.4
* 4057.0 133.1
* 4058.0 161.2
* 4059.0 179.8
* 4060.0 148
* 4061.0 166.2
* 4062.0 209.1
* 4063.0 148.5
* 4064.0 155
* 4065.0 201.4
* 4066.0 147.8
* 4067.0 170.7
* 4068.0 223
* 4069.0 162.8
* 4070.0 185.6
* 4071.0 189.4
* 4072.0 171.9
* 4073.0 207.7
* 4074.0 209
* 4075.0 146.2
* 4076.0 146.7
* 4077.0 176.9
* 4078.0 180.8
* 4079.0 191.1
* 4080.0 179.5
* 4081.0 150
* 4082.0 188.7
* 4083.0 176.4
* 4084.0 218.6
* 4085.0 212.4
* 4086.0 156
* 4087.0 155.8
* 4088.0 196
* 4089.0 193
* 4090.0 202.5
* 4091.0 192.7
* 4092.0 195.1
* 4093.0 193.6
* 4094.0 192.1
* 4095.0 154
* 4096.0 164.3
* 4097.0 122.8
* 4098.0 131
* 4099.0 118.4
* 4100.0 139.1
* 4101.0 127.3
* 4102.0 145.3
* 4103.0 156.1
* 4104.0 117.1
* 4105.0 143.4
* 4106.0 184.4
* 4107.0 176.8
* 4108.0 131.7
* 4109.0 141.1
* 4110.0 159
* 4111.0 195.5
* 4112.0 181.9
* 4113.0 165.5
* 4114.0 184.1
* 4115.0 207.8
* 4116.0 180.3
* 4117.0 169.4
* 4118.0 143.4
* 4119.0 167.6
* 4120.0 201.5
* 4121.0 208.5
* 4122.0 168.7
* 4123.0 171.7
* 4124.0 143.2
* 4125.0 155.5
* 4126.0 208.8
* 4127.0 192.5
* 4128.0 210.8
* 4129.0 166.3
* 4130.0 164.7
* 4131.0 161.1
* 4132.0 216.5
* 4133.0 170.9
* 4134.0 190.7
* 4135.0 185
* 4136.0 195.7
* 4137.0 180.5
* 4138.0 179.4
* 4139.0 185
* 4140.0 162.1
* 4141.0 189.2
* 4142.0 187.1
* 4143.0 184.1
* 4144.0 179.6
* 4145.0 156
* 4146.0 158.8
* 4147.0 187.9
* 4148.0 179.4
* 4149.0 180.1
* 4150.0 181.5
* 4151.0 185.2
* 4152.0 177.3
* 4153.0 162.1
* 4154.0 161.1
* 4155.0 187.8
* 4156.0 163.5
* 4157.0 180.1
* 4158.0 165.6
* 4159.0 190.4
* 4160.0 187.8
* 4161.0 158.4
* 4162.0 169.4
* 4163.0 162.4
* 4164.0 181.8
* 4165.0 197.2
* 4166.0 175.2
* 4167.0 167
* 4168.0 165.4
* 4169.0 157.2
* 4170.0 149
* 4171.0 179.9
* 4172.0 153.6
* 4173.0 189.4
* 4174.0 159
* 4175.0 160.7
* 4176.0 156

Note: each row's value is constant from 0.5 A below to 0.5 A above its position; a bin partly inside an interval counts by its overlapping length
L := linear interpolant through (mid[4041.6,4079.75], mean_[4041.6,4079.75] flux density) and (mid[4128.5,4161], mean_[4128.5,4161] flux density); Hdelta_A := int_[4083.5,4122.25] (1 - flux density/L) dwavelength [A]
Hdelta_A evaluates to 1.25 A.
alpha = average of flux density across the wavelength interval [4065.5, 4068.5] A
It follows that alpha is 180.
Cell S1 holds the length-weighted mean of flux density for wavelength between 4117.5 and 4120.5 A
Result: 171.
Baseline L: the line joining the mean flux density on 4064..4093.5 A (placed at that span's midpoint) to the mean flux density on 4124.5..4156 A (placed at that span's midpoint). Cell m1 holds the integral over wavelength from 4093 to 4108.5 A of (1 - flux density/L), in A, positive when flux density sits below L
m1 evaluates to 2.9 A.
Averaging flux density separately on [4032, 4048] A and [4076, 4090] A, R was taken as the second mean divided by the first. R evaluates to 1.11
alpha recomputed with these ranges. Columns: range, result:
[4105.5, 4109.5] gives 158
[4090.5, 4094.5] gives 193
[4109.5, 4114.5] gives 177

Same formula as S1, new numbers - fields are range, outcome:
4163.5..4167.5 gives 180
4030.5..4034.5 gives 169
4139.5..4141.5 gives 176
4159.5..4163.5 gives 170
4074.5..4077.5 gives 157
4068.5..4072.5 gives 177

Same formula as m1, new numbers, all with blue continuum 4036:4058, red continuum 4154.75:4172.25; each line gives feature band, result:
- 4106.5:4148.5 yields -1.9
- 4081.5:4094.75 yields -1.8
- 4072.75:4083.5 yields -0.7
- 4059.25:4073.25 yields -1.0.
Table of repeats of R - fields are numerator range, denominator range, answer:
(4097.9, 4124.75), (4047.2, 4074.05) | 0.93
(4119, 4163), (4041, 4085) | 1.03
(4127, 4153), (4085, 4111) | 1.12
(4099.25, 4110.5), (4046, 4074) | 0.85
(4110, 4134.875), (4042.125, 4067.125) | 1.09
